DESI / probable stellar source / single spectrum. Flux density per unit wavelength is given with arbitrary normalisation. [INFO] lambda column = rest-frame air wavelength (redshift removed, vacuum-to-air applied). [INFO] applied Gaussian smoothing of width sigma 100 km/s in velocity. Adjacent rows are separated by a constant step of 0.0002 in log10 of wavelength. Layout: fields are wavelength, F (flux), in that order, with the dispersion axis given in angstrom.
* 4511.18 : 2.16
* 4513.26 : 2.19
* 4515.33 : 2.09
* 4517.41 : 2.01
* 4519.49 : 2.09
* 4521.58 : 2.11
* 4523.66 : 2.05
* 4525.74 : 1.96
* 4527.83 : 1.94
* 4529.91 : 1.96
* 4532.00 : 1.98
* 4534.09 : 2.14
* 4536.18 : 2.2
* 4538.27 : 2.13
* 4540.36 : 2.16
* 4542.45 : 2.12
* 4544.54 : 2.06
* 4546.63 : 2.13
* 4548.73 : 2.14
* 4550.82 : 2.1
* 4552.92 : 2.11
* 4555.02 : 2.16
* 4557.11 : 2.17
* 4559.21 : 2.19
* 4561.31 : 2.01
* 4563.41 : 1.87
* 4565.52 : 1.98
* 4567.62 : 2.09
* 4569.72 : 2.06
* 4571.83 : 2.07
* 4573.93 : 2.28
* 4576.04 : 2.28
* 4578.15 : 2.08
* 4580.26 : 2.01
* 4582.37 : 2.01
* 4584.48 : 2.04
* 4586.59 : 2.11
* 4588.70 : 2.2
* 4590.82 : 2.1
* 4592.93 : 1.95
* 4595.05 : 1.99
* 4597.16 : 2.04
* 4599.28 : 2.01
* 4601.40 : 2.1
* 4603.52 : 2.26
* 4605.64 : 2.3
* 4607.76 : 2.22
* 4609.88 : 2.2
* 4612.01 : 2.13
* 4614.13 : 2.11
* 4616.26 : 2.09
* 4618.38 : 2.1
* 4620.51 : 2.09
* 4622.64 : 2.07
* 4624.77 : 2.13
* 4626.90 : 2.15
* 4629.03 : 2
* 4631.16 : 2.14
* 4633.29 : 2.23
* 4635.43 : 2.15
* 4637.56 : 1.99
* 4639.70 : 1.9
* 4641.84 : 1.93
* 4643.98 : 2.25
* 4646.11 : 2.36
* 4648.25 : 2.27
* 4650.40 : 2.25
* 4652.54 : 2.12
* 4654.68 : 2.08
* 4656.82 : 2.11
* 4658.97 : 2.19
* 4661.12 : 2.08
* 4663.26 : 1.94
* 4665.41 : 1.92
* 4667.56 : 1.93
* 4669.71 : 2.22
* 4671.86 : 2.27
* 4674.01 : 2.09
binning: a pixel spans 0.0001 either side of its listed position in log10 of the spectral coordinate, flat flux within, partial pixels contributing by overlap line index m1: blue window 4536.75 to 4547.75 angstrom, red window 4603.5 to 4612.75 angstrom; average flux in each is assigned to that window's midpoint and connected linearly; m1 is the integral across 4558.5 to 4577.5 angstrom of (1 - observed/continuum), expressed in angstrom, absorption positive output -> 0.6 angstrom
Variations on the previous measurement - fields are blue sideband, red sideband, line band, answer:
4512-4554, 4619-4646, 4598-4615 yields -0.6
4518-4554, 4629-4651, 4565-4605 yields 0.3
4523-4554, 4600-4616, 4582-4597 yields 0.7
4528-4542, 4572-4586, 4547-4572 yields 0.2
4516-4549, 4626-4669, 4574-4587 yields -0.1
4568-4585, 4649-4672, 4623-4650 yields -0.4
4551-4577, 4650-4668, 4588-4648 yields -0.9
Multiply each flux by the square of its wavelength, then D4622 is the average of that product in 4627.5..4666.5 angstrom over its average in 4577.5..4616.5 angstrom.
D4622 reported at 1.02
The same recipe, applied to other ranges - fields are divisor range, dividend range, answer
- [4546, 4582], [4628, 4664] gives 1.05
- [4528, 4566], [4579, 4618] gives 1.03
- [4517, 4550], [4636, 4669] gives 1.06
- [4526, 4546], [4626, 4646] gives 1.06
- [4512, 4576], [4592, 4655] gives 1.05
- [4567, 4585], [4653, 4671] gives 1.02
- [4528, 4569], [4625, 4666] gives 1.06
